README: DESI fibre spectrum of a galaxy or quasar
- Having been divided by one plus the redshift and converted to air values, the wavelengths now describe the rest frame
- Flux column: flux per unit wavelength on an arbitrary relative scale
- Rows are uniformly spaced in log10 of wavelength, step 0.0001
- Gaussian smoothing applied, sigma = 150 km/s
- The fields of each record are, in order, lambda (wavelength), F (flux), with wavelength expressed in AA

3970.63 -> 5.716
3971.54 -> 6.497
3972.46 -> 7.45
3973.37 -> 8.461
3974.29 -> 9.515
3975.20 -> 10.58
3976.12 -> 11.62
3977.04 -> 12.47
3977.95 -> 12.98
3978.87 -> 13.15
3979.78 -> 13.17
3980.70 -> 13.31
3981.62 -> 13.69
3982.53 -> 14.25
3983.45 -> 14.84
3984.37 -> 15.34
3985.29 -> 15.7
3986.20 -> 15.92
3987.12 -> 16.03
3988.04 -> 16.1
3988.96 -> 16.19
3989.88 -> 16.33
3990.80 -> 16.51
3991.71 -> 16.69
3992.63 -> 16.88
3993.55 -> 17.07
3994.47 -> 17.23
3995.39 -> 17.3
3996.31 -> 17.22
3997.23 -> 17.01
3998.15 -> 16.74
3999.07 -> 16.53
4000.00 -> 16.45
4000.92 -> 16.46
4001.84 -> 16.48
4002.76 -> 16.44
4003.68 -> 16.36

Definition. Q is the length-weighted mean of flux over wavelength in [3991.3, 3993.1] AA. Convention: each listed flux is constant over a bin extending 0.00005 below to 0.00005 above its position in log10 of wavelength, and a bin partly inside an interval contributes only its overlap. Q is 16.8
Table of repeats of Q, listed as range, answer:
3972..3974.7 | 8.45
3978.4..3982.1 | 13.3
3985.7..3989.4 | 16.1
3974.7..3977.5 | 11.5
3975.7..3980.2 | 12.7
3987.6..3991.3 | 16.3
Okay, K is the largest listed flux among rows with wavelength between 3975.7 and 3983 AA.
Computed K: 14.25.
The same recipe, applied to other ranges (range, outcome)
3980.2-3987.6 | 16.03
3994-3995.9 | 17.3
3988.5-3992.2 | 16.69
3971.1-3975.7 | 10.58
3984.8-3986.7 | 15.92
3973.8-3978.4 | 12.98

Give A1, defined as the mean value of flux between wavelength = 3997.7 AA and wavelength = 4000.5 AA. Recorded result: 16.5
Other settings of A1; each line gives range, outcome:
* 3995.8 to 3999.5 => 16.9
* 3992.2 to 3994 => 17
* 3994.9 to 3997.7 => 17.2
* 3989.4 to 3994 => 16.7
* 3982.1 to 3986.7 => 15.2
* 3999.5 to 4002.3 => 16.4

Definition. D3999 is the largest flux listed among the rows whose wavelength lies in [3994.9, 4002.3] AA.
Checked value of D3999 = 17.3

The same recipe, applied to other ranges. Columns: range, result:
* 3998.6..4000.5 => 16.53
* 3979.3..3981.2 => 13.31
